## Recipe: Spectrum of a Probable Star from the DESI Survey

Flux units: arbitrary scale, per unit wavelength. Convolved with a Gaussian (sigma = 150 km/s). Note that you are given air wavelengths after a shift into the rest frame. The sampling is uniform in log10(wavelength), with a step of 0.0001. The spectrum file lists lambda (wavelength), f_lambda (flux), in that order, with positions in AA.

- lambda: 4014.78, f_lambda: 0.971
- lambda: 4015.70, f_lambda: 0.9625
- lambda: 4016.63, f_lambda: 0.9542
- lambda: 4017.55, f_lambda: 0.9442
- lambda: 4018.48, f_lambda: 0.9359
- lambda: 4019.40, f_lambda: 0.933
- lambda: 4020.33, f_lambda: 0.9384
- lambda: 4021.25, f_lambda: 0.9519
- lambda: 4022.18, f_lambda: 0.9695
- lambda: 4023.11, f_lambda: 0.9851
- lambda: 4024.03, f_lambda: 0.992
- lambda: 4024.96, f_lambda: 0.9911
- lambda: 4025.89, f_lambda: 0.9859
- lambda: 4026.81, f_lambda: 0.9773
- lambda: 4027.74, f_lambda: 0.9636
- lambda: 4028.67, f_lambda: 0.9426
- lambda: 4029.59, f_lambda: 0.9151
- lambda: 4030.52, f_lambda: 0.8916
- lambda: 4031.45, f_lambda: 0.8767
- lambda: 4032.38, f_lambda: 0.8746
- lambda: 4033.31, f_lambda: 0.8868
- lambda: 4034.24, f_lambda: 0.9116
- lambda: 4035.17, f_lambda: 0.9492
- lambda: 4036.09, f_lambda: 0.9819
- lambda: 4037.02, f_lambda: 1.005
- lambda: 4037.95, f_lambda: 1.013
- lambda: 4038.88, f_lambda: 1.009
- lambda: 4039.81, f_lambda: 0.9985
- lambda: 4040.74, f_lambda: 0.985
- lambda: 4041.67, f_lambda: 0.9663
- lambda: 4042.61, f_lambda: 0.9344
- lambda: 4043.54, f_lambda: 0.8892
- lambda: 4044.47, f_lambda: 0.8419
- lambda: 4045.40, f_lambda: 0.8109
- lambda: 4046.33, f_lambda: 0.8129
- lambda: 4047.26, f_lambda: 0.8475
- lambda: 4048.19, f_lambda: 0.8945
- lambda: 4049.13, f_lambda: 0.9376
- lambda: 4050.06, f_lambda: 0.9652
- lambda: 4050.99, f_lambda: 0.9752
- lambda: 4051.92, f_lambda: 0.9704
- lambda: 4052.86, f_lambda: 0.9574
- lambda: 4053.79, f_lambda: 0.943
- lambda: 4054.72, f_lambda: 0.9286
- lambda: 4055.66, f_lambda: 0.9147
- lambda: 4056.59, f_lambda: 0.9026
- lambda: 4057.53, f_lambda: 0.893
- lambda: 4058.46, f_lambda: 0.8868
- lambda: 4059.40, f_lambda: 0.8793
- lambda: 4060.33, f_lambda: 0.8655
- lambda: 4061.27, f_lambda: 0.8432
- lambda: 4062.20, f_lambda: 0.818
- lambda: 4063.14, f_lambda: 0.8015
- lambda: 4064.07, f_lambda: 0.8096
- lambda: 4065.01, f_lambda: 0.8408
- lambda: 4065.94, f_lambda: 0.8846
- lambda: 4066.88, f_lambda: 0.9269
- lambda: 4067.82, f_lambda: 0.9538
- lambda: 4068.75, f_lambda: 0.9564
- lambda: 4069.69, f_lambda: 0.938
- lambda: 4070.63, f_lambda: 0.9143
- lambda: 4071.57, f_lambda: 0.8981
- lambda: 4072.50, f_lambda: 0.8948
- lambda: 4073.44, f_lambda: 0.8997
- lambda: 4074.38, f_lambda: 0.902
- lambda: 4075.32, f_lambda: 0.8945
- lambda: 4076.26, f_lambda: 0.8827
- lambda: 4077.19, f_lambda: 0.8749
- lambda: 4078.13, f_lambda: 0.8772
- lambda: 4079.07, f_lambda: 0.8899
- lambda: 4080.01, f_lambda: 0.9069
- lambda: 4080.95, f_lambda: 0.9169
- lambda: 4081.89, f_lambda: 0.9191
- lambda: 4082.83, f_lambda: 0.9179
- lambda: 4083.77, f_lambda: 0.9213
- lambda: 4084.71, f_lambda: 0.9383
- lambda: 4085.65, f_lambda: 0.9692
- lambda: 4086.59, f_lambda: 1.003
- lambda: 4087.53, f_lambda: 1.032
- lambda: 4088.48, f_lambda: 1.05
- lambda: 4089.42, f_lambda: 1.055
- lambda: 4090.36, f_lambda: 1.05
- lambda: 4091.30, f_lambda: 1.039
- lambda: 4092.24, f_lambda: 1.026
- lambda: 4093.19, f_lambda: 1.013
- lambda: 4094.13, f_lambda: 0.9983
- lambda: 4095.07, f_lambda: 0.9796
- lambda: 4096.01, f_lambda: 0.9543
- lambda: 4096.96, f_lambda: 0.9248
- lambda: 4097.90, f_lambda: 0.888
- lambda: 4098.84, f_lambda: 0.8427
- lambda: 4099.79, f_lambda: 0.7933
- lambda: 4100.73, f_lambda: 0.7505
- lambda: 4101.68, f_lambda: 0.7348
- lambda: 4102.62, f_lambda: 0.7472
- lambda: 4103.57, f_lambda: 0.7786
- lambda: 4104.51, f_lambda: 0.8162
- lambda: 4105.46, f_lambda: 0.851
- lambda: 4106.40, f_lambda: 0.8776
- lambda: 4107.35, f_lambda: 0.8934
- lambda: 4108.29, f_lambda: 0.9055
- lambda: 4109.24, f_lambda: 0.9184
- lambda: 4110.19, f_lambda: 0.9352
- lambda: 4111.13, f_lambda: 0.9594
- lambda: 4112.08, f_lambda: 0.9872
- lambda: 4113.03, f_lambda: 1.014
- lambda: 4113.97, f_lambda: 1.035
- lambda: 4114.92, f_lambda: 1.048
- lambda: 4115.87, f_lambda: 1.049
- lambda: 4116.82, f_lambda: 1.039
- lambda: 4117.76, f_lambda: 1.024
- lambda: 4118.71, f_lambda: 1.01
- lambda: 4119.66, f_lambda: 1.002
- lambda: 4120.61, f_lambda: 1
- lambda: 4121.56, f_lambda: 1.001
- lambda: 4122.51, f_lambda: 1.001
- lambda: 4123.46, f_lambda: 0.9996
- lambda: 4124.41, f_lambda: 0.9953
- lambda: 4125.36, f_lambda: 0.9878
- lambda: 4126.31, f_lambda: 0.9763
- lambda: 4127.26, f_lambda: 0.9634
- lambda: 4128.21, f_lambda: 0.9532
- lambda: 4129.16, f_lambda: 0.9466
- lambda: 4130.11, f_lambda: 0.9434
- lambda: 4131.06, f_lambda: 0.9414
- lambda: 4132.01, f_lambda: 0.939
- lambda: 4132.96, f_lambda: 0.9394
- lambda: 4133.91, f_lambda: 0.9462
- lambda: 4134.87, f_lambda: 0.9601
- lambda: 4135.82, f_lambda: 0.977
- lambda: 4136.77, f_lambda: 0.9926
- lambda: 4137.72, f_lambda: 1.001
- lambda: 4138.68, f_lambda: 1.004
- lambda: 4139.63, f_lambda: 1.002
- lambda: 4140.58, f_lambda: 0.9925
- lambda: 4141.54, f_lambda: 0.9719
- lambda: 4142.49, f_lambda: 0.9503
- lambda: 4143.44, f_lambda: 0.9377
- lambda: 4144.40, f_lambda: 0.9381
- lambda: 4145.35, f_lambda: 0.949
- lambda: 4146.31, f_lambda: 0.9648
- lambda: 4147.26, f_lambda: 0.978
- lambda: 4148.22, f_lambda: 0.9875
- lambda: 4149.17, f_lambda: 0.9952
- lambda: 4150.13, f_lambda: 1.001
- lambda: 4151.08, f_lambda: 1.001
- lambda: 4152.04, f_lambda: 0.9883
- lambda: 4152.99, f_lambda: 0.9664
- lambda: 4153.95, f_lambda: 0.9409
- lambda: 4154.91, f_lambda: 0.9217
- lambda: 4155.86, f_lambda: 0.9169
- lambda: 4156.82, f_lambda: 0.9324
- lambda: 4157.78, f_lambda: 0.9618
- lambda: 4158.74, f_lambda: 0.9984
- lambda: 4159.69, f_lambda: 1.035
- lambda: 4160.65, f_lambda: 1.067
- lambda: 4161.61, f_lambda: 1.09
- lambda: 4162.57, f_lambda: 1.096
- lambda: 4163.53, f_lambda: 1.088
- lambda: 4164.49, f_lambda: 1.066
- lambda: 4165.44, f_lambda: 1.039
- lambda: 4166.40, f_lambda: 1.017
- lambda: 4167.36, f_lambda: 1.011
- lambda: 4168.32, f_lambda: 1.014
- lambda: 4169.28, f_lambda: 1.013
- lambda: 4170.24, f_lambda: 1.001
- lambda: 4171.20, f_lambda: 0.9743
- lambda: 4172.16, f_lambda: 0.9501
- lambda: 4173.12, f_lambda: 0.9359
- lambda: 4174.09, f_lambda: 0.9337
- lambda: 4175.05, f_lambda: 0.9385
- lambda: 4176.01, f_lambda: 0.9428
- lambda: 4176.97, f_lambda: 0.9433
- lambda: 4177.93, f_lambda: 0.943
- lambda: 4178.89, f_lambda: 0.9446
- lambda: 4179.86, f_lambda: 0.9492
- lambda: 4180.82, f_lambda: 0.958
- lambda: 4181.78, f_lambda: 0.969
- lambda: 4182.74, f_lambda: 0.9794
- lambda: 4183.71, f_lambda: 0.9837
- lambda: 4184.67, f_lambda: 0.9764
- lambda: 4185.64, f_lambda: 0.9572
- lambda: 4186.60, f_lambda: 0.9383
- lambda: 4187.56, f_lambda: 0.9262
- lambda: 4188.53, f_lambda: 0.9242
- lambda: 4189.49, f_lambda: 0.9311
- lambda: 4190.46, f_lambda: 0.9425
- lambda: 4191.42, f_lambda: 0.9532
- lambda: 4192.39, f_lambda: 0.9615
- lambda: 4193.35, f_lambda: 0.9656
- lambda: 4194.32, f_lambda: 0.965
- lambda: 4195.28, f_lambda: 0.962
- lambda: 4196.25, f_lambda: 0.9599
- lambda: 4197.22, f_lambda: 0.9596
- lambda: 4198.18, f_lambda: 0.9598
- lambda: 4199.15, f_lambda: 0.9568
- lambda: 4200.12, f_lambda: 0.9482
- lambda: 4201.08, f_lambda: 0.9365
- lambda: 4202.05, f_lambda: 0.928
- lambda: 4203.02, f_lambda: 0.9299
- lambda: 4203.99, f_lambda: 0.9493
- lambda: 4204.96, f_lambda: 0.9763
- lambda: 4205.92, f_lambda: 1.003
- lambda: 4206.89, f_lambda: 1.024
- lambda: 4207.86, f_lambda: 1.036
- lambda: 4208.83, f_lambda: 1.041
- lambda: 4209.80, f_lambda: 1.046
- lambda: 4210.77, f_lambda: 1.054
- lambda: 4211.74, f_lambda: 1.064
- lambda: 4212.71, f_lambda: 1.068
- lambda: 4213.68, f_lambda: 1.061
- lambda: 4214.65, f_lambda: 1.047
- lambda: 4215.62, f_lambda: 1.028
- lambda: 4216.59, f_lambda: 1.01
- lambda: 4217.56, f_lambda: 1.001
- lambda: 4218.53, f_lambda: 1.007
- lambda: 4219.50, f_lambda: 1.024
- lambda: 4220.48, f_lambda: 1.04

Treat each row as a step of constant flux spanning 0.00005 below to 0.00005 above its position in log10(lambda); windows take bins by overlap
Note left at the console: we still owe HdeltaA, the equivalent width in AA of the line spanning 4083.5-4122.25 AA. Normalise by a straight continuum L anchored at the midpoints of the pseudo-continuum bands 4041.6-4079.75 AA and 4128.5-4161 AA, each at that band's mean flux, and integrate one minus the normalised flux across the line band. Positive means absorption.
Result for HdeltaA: -0.65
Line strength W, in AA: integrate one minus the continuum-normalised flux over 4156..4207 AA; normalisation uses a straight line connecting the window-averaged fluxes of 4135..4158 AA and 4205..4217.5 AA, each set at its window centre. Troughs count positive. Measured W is 1.6 AA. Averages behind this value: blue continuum 0.97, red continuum 1.04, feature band 0.975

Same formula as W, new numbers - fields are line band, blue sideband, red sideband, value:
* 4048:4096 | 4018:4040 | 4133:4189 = 1.6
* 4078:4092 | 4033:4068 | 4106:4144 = -0.4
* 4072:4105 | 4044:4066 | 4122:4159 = 0.0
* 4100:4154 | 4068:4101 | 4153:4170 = 1.3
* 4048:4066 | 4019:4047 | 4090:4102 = 0.7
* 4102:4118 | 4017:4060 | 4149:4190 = 0.5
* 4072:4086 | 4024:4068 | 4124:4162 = 0.4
